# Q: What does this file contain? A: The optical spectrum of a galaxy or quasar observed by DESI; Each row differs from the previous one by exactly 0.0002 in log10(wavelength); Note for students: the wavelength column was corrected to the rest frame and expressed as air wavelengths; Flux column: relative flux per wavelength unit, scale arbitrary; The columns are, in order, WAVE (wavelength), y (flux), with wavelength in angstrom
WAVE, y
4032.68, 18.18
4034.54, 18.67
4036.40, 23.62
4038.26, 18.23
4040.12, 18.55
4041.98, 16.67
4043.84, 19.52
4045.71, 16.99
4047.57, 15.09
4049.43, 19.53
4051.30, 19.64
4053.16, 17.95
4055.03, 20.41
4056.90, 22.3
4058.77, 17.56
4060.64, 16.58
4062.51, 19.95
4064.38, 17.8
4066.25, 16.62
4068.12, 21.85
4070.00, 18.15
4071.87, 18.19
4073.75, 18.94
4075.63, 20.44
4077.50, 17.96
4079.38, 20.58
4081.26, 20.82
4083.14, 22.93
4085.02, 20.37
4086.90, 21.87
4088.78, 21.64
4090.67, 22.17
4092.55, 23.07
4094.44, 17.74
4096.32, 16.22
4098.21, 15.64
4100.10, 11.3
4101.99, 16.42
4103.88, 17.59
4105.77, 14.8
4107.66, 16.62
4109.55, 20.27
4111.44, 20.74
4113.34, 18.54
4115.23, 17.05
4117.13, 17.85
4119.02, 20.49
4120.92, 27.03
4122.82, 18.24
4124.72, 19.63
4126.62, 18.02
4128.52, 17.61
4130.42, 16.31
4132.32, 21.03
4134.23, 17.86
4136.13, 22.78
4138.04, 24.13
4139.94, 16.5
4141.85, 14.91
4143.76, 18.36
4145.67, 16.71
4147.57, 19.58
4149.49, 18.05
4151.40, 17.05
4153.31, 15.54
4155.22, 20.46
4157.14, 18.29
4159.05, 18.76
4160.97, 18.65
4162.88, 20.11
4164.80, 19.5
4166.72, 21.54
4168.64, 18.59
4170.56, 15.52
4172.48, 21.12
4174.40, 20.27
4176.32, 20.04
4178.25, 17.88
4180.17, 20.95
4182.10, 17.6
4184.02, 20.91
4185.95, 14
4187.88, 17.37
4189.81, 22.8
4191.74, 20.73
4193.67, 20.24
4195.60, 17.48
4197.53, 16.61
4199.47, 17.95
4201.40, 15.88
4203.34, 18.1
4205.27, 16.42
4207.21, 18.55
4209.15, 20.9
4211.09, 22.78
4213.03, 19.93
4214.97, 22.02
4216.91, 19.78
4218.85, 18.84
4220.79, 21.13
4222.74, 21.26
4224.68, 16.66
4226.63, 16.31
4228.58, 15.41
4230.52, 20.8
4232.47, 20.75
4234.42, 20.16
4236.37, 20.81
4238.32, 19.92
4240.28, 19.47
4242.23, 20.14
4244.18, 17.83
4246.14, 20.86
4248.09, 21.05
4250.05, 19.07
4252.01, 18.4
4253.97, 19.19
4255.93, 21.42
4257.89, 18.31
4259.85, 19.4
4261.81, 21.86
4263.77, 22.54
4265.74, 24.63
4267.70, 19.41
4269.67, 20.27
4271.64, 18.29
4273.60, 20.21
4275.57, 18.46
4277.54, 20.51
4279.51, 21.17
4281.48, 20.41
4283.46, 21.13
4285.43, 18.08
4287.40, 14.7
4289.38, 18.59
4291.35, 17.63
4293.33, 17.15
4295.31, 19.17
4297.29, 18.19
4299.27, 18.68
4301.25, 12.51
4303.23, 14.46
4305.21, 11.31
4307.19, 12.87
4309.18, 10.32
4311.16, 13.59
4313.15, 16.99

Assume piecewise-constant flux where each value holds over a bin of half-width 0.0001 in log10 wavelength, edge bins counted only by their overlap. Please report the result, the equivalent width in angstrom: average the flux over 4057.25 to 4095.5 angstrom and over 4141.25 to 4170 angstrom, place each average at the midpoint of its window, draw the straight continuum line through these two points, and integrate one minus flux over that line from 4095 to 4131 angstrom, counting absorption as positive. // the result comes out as 2.3 angstrom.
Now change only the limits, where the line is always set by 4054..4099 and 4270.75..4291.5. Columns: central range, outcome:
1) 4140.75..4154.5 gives 1.55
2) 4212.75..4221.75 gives -0.53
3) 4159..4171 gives 0.16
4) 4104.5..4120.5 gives 0.76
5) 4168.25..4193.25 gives 0.30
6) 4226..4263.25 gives -0.84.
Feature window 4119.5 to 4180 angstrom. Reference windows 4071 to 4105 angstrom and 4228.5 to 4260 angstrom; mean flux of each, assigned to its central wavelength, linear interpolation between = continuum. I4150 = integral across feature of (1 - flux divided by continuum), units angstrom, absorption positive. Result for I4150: 0.8 angstrom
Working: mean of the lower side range 19.1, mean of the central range 19.1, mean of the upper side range 19.7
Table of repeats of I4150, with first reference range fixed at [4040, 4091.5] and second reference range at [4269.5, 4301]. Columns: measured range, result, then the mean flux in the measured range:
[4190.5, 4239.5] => -0.7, 19.2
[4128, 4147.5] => 0.5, 18.7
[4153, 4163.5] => 0.2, 18.8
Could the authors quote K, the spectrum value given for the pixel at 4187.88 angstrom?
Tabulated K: 17.37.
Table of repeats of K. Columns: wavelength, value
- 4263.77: 22.54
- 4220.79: 21.13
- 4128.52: 17.61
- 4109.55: 20.27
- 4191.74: 20.73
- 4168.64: 18.59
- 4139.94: 16.5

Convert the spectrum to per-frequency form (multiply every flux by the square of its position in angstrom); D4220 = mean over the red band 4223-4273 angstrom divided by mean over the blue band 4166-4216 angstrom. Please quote 1.1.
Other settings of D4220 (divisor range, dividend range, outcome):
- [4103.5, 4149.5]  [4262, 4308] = 1.05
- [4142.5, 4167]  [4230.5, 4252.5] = 1.12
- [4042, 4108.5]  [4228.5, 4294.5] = 1.15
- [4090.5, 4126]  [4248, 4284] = 1.19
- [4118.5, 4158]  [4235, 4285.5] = 1.13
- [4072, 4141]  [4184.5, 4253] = 1.06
